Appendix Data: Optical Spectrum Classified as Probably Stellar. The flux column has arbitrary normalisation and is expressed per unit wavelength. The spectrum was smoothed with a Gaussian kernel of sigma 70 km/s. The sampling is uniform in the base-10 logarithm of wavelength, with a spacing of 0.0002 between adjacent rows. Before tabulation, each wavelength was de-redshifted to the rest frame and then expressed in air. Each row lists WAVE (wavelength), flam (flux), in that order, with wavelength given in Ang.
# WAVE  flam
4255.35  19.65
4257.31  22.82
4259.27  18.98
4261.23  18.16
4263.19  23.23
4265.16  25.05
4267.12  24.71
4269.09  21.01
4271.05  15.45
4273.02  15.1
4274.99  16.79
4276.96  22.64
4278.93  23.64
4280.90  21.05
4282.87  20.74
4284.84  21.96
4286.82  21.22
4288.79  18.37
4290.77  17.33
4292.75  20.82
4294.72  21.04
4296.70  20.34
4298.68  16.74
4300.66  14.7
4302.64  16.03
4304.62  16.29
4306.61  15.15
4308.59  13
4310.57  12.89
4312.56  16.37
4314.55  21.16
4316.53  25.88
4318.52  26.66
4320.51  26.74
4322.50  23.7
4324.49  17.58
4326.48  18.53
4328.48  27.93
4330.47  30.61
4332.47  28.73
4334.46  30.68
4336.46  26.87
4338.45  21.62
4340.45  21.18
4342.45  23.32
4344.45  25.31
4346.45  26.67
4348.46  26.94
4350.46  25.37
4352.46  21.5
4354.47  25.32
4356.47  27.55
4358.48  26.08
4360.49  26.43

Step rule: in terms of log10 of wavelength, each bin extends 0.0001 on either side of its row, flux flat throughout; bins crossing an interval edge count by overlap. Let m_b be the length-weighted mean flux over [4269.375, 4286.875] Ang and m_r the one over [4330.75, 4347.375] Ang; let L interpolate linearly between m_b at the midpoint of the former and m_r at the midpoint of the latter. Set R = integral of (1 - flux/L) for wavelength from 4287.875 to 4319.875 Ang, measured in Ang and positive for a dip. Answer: 5.7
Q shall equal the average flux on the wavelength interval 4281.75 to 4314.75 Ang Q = 17.8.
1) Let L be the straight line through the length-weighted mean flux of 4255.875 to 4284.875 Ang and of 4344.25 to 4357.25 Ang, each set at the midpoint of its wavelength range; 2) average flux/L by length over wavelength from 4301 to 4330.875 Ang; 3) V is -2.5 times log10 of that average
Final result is 0.16 mag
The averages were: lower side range 20.7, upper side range 25.5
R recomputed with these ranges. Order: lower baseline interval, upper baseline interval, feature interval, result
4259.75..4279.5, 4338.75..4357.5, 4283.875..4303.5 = 2.6 Ang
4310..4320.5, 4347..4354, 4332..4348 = -1.2 Ang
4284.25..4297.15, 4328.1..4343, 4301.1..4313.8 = 4.2 Ang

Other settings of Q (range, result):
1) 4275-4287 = 21.5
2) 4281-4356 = 21.8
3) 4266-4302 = 19.6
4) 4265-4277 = 19.6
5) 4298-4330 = 19.6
